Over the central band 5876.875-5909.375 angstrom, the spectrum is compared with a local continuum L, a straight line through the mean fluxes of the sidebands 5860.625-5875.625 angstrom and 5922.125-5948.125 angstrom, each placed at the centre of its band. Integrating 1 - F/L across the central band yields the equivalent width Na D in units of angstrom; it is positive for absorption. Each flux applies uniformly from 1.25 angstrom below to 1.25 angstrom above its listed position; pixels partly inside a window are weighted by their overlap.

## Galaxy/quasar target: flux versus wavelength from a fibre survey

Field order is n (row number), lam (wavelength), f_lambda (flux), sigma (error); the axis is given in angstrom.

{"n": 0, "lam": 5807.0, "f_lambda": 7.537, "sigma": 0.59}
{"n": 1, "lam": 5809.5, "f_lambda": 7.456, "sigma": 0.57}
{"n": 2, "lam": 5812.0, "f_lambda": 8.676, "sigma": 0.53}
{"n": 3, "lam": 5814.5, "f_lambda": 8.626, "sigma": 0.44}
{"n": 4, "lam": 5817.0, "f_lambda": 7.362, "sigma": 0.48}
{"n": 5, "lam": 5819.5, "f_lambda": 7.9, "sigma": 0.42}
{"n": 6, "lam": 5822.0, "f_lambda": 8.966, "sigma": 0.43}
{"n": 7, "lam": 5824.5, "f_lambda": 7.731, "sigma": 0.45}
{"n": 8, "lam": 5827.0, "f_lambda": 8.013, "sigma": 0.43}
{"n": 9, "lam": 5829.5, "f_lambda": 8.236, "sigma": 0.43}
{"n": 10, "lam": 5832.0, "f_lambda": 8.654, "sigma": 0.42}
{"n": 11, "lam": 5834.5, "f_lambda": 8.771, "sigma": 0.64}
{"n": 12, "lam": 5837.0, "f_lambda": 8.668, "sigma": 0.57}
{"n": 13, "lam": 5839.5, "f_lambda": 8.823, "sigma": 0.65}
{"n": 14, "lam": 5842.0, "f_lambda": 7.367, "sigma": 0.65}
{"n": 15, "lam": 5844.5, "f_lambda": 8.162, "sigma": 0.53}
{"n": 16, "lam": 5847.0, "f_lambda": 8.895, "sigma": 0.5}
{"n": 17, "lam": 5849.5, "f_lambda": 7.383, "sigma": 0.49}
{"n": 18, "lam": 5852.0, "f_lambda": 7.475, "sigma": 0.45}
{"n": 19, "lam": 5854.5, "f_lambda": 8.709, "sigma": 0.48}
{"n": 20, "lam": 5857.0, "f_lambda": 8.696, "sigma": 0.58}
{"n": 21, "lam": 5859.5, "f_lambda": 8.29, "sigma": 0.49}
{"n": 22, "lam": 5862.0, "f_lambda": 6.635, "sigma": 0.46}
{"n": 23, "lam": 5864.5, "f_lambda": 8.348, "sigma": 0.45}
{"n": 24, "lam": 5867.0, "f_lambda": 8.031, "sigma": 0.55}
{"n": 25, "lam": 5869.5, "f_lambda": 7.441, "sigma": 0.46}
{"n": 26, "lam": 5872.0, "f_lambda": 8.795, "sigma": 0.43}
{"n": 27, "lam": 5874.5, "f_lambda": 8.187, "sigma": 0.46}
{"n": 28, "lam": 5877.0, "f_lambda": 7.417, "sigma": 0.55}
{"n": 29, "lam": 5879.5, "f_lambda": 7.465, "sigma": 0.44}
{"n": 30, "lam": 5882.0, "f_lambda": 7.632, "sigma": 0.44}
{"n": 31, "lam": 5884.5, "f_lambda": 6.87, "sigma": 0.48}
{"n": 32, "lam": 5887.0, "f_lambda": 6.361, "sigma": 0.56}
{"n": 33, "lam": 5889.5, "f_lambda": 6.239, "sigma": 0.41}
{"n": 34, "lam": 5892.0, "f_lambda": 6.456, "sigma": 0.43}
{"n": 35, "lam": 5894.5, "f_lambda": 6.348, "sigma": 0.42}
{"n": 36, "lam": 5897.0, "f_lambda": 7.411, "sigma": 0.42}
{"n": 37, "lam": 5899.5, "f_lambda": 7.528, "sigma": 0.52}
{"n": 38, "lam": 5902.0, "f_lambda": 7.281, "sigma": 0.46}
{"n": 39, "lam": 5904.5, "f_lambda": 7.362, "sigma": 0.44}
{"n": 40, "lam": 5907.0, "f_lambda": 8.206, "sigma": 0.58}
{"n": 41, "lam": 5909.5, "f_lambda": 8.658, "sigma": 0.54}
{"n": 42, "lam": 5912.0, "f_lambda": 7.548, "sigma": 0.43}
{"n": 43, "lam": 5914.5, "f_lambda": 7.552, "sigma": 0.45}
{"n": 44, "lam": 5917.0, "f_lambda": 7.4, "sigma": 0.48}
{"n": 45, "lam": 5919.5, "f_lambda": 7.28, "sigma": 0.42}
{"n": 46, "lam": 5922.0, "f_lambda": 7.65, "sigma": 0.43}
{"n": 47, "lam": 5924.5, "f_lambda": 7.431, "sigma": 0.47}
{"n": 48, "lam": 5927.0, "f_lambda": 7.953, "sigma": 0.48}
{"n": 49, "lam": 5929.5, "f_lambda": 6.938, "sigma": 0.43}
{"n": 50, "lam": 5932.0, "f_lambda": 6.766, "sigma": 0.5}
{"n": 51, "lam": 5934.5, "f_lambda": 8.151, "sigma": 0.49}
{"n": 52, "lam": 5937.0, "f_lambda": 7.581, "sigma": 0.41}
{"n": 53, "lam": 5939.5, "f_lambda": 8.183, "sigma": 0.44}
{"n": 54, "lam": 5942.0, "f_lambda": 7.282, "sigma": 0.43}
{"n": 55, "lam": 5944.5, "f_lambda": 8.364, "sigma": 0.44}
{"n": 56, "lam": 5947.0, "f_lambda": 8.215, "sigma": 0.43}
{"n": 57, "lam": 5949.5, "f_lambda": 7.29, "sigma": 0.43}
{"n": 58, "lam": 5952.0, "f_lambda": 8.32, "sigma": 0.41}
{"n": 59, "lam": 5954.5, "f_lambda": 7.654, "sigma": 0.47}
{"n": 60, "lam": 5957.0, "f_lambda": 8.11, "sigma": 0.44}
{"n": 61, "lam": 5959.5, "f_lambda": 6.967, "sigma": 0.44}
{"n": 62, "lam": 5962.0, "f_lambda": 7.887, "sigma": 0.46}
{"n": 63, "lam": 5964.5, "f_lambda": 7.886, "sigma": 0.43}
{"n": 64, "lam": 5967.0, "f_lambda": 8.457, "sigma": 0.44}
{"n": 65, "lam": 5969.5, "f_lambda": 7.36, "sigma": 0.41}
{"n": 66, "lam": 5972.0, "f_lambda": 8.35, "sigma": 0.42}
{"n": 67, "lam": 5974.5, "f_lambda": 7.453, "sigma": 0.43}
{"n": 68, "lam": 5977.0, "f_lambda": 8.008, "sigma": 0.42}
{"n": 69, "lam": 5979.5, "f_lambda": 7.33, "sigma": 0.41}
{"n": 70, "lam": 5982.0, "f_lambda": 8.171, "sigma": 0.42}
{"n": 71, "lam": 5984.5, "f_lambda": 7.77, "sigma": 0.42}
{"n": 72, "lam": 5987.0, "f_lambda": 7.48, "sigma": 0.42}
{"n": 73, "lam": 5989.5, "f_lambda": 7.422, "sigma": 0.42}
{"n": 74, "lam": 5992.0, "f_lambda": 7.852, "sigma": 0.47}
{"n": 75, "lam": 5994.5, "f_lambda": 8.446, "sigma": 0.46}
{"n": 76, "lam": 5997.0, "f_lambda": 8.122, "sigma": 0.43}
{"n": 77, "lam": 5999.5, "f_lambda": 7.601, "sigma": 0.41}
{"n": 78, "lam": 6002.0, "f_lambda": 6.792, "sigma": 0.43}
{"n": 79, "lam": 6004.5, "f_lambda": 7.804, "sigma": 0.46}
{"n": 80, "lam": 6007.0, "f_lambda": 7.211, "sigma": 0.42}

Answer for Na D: 2.7 angstrom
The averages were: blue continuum 7.91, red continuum 7.68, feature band 7.16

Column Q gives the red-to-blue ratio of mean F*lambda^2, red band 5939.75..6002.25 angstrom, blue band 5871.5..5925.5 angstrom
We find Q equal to 1.1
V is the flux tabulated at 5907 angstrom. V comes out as 8.206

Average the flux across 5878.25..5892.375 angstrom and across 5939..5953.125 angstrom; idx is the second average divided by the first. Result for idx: 1.16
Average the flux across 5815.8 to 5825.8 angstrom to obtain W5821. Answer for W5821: 7.99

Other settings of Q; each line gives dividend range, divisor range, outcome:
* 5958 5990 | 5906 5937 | 1.03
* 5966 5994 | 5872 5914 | 1.09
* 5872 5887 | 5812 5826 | 0.94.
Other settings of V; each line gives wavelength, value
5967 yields 8.457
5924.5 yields 7.431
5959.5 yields 6.967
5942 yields 7.282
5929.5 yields 6.938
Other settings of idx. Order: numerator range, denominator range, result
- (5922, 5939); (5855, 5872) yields 0.94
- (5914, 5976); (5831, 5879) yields 0.95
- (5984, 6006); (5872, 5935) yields 1.04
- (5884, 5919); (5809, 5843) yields 0.88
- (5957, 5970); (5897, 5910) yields 1.01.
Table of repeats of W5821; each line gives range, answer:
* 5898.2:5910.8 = 7.8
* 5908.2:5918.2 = 7.79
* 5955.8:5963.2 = 7.65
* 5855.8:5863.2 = 7.88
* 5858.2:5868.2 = 7.83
